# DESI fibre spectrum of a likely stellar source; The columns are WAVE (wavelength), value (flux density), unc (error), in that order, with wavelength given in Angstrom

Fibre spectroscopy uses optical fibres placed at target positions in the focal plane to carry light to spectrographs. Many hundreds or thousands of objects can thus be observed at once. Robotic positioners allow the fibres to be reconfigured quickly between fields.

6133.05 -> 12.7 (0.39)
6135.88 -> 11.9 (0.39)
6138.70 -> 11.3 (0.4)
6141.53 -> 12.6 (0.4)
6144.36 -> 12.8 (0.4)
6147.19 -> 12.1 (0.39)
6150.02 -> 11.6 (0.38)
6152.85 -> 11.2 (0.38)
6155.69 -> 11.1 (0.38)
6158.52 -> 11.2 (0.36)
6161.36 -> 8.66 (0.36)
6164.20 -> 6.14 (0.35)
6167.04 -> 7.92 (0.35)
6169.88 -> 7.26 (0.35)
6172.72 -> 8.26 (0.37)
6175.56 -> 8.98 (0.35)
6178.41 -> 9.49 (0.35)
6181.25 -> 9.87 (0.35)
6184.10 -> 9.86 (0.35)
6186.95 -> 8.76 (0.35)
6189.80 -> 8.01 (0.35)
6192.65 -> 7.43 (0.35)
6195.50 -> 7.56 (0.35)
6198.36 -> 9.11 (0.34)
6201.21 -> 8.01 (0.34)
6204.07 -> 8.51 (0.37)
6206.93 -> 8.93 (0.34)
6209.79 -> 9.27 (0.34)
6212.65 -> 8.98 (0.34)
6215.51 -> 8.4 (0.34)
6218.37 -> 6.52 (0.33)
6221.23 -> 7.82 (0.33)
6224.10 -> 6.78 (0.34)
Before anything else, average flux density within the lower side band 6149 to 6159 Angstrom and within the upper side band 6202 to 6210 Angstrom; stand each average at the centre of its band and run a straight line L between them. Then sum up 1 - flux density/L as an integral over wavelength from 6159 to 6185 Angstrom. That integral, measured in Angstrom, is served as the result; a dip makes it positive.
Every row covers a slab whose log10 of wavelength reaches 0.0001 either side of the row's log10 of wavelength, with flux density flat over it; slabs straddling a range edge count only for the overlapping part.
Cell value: 4.5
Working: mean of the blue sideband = 11.3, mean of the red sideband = 8.77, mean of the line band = 8.56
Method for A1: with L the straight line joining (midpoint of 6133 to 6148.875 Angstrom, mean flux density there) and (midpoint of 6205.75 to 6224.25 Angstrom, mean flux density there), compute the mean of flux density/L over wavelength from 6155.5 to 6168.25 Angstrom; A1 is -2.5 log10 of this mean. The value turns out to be 0.25 mag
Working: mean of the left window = 12.2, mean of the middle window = 8.82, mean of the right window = 8.18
